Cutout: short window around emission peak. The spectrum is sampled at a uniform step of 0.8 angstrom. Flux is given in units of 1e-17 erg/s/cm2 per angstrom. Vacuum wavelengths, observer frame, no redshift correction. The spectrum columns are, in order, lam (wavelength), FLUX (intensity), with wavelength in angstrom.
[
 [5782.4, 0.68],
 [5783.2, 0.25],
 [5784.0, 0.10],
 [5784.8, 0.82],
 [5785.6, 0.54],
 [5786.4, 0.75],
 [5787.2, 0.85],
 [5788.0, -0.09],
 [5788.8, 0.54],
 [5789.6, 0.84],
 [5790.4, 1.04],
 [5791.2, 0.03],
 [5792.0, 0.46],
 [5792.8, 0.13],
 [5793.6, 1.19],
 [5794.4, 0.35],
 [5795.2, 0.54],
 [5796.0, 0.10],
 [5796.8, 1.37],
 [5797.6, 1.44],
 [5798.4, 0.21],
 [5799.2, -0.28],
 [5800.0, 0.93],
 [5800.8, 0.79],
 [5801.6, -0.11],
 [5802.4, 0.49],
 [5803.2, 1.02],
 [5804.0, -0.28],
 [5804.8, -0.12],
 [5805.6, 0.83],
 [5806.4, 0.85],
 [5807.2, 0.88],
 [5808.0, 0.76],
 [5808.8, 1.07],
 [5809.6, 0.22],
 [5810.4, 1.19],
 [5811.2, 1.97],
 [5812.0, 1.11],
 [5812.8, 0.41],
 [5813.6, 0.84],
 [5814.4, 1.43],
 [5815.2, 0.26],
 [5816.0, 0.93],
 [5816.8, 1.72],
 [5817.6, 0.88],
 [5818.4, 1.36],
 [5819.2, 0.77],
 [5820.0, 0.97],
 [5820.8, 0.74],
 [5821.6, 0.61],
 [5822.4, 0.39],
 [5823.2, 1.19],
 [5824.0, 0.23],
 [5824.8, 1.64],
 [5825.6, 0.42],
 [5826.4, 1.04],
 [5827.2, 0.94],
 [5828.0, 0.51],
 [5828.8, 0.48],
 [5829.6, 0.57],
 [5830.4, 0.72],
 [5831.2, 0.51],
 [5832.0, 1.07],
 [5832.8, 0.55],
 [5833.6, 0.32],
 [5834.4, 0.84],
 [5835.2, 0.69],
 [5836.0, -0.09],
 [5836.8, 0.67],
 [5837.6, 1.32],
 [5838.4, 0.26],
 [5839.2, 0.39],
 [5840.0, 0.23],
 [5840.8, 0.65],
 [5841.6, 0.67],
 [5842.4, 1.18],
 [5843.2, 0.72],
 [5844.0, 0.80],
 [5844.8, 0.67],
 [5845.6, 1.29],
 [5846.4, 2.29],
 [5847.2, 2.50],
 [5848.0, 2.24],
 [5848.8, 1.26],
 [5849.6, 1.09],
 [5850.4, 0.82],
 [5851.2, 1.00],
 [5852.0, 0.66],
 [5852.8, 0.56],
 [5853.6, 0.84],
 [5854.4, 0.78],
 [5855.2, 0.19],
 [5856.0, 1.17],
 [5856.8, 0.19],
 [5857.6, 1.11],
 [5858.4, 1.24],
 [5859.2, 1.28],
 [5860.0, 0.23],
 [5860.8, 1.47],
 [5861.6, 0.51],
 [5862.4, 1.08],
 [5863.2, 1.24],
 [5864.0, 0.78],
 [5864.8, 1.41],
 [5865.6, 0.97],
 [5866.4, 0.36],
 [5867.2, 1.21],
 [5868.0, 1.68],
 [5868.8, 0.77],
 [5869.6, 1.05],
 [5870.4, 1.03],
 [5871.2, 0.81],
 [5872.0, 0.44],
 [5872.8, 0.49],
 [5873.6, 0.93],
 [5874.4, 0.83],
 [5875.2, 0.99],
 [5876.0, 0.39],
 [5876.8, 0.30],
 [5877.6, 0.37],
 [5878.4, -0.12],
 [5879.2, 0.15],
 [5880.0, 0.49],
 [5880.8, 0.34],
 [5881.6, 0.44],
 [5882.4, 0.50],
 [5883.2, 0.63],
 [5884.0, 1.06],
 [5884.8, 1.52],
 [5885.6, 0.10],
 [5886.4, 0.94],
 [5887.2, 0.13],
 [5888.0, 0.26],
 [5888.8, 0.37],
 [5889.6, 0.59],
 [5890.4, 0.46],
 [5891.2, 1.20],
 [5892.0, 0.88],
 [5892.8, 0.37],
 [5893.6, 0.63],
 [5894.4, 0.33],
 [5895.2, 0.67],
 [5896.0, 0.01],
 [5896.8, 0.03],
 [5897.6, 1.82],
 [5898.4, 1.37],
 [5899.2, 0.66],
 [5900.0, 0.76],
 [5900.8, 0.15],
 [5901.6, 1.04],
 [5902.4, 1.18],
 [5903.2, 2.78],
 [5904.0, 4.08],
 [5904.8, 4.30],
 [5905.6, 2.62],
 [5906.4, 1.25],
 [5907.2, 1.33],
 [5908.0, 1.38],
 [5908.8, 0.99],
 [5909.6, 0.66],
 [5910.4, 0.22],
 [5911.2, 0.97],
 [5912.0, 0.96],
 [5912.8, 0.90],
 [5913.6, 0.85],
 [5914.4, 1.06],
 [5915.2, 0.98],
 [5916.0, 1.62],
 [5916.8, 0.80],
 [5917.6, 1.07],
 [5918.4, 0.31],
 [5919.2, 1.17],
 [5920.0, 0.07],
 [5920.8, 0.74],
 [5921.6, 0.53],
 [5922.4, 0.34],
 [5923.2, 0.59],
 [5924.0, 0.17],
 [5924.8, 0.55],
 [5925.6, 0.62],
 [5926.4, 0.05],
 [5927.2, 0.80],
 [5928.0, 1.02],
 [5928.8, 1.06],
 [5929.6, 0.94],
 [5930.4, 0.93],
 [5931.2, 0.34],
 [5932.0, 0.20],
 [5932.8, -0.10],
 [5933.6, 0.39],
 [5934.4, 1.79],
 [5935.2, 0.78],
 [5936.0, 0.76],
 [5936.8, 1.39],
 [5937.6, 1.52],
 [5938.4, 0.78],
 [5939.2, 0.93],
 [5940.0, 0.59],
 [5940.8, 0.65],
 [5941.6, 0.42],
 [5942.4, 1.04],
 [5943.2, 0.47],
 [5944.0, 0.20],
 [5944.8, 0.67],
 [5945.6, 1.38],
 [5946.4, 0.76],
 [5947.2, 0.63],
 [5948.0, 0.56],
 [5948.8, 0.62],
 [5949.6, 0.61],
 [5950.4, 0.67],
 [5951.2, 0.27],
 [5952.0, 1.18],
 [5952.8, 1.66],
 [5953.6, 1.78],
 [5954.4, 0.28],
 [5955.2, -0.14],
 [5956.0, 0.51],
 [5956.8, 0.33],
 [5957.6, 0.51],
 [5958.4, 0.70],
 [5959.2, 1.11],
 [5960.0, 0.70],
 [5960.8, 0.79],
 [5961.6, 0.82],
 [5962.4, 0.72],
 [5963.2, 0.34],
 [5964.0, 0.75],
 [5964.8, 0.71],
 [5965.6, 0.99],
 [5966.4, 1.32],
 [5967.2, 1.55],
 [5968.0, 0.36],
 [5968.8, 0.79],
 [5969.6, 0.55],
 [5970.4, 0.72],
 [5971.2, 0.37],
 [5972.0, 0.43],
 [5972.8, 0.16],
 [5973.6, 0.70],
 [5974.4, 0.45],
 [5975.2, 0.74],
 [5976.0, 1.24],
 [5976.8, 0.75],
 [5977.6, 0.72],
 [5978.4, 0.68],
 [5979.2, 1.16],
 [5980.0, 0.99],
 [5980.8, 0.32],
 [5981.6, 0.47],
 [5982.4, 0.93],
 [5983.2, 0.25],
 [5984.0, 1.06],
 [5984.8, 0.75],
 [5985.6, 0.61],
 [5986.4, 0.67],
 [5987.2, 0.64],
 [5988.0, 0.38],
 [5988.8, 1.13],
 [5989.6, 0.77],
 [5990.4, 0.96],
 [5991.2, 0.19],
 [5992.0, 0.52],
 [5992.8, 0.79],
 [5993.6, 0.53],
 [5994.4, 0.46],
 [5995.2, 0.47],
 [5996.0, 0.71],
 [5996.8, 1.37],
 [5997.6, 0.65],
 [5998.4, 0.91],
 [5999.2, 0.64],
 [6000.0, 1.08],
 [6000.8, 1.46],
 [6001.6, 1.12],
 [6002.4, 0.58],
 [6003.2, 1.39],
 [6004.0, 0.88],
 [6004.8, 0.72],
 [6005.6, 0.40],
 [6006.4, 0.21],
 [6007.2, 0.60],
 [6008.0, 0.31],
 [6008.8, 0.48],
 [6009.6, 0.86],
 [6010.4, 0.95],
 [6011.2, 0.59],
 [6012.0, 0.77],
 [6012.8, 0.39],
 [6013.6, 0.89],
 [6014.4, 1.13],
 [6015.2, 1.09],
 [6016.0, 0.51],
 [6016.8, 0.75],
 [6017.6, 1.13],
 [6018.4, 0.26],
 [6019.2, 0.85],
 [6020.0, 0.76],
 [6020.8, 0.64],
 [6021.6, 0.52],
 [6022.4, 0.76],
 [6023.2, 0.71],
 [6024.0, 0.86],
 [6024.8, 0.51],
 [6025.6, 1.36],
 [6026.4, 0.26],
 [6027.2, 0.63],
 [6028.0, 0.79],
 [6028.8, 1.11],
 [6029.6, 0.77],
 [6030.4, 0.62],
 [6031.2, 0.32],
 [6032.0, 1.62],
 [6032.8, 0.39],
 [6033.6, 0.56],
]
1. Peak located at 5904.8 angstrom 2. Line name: [O III] 5007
